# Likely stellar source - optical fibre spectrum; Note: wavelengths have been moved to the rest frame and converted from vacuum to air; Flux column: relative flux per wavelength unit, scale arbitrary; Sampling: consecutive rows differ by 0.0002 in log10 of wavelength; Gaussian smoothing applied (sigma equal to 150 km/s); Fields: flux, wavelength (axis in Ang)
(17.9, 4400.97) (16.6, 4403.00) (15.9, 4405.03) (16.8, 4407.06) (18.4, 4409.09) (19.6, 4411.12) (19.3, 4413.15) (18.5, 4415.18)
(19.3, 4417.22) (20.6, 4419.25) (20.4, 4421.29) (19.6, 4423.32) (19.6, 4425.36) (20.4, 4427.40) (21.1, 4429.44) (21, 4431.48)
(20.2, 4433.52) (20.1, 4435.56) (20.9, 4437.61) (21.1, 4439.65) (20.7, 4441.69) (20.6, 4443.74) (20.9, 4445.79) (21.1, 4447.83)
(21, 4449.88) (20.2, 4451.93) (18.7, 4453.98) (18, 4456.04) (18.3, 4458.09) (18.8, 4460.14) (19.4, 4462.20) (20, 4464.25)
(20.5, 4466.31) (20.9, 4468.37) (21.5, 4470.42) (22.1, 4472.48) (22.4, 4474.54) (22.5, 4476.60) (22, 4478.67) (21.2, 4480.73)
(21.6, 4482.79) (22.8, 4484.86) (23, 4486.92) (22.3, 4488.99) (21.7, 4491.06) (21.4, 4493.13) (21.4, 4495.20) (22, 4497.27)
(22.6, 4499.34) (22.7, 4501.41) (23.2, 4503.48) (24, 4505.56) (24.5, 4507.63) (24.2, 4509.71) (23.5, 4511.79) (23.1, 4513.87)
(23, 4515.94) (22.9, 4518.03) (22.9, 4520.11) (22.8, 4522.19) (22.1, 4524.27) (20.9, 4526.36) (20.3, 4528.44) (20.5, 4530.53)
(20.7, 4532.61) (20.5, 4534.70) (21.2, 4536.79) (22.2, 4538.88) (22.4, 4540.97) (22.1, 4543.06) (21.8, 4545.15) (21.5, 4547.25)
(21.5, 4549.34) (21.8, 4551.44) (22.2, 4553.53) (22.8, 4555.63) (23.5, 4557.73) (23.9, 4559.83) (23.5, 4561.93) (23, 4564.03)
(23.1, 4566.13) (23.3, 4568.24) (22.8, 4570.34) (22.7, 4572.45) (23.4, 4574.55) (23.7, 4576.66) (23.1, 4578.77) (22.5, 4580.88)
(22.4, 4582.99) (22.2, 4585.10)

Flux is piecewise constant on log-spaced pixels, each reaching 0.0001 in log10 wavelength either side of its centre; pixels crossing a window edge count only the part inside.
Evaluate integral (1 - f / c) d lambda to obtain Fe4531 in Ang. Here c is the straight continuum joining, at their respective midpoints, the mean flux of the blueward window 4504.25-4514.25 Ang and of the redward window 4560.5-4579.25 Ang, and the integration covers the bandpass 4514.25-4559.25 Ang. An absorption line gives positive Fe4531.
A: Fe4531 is 3.1 Ang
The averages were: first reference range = 23.9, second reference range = 23.2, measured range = 21.9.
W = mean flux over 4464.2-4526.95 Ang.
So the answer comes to 22.4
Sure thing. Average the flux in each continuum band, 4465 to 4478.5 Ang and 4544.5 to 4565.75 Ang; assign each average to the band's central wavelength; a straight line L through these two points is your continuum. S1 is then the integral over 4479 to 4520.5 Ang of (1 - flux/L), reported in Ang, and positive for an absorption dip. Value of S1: -1.4 Ang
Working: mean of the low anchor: 21.6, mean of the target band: 22.7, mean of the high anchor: 22.6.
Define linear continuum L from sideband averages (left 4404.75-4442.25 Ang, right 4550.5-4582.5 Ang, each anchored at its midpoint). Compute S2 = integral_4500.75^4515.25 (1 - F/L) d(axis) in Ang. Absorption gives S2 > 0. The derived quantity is -1.3 Ang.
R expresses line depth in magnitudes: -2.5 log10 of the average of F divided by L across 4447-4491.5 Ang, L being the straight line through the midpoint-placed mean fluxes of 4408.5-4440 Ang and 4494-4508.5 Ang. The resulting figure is 0.04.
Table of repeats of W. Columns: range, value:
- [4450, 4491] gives 20.9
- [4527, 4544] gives 21.2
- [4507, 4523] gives 23.3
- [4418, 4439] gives 20.4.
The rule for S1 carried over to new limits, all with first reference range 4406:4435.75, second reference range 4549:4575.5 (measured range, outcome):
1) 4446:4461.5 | 0.7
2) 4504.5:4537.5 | -0.6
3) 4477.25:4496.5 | -0.7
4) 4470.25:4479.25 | -0.5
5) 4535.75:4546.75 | 0.3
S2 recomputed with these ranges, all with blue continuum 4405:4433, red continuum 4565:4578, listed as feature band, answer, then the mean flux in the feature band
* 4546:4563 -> 0.1 Ang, 22.6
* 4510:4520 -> -0.6 Ang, 23.2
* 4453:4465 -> 0.9 Ang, 18.8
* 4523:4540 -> 0.8 Ang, 21.1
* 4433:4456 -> -0.4 Ang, 20.4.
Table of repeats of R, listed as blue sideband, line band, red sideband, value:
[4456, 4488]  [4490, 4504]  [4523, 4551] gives -0.047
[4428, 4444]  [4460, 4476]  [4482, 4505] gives 0.038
